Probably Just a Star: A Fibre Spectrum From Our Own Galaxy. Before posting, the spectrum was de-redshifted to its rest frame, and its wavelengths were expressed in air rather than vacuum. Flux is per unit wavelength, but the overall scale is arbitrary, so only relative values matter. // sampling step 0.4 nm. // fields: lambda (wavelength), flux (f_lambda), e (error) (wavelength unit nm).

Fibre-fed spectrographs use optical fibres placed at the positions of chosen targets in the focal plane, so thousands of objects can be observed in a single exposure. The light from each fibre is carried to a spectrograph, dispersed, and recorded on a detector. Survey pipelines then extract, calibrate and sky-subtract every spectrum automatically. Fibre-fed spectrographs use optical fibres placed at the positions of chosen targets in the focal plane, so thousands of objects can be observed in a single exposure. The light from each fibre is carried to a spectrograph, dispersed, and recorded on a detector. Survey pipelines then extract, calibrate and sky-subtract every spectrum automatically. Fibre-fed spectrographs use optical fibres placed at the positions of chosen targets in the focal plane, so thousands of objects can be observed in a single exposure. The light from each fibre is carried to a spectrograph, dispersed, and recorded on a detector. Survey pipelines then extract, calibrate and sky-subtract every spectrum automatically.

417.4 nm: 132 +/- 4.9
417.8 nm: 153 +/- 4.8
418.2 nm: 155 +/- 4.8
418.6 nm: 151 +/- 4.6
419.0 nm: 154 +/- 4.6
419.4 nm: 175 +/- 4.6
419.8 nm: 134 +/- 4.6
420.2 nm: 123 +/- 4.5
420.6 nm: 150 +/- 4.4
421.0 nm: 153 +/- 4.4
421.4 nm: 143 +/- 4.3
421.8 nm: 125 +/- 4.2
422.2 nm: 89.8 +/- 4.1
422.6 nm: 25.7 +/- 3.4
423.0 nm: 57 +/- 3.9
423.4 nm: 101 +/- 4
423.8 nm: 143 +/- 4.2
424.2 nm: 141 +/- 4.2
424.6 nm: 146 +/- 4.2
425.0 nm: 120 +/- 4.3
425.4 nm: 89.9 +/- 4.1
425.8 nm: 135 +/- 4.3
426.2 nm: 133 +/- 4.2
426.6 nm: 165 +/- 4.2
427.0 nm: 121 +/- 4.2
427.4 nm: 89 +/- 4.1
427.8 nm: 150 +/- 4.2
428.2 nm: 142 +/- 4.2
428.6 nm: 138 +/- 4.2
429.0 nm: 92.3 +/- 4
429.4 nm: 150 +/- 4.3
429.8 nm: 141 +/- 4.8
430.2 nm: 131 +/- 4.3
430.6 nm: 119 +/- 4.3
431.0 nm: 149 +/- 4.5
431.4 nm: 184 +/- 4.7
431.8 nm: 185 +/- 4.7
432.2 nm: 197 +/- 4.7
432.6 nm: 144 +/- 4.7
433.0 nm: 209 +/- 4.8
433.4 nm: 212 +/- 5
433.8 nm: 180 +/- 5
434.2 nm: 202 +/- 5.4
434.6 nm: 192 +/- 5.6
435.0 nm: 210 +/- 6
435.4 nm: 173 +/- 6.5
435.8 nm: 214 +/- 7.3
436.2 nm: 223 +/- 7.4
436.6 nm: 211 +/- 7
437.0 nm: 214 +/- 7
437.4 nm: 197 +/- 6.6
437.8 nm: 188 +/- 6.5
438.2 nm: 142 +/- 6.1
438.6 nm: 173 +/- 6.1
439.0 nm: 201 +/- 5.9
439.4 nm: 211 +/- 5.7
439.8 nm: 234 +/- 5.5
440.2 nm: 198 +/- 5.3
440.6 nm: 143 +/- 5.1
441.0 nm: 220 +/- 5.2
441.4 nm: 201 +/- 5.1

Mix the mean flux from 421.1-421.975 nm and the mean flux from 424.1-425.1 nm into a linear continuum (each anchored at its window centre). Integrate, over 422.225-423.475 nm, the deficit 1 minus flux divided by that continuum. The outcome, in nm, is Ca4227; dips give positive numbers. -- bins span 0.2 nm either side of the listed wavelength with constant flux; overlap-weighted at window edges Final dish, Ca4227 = 0.689 nm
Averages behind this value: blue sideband 136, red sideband 137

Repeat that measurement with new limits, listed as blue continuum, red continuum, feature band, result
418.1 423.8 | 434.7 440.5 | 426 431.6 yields 0.81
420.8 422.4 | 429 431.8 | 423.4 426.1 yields 0.13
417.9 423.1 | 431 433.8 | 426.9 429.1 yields 0.54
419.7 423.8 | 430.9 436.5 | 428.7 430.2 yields 0.32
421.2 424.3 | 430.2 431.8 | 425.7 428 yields -0.10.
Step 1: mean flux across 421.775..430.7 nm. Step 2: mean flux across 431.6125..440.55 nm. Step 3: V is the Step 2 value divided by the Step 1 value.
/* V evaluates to 1.64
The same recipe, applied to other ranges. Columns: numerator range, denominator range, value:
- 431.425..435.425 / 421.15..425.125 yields 1.74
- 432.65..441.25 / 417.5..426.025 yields 1.55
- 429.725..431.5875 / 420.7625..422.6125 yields 1.24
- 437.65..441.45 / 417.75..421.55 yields 1.28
